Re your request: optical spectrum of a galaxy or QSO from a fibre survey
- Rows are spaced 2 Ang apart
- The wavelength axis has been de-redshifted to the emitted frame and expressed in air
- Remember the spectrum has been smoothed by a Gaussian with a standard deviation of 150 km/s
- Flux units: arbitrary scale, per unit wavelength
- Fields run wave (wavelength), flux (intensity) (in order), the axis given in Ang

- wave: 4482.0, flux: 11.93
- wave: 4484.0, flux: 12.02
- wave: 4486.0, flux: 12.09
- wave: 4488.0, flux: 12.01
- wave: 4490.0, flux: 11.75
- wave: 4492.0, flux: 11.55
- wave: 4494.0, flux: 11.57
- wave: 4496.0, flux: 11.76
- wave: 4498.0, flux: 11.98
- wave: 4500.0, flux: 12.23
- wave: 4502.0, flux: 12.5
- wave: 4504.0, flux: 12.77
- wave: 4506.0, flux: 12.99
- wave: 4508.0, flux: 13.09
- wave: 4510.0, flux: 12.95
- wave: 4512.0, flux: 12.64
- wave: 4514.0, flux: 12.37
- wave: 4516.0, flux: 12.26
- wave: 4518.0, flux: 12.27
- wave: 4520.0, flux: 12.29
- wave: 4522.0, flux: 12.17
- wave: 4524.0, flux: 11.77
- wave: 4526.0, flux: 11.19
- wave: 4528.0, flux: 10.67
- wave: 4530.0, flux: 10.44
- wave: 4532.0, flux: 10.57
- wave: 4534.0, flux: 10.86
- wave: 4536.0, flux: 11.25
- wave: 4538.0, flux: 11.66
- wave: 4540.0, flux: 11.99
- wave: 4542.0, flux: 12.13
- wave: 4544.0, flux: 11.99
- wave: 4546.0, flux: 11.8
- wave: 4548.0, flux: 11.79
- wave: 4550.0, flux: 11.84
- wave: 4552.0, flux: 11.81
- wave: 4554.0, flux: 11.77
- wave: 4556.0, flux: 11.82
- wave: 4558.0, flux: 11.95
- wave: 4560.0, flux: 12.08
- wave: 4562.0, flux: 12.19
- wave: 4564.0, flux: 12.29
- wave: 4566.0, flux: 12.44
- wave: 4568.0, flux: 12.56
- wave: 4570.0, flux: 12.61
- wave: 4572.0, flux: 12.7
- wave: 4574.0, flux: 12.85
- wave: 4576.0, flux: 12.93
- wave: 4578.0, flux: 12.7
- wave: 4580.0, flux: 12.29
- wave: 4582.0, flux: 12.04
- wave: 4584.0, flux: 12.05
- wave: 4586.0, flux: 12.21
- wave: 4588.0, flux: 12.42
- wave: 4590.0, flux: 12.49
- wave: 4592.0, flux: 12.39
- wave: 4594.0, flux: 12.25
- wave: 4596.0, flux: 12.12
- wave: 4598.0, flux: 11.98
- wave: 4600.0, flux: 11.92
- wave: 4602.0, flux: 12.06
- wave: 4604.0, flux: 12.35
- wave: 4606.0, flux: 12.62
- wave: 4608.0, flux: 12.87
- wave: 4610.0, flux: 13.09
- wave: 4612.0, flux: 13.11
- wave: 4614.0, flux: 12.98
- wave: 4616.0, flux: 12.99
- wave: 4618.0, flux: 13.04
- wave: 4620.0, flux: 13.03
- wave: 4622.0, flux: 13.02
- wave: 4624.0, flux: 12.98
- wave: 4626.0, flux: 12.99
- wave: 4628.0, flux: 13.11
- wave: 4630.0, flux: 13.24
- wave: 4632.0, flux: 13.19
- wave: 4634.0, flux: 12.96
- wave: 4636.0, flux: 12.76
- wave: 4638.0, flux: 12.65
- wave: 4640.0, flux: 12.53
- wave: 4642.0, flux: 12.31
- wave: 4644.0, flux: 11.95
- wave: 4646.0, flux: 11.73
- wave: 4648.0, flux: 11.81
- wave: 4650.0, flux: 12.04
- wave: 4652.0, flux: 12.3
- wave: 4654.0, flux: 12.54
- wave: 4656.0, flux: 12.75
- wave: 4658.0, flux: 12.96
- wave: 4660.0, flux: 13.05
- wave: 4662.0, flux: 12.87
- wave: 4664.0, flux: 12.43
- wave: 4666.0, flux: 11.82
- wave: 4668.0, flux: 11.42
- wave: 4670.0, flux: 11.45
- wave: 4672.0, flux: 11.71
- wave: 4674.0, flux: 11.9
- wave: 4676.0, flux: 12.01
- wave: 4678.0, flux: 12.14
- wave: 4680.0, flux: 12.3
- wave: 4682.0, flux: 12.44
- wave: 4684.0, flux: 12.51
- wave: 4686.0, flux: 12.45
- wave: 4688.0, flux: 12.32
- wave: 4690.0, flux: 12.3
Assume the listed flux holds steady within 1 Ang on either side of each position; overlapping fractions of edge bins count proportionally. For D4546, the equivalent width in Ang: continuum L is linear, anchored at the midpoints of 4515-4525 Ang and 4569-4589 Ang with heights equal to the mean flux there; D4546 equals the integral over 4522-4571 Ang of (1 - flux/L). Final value 2.2 Ang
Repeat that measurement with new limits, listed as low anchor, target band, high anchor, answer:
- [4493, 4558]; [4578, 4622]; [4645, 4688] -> -1.57 Ang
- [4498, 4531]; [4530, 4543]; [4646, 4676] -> 0.88 Ang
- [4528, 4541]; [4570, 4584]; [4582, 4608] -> -0.75 Ang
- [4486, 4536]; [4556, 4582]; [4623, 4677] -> -0.61 Ang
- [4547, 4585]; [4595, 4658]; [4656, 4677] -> -2.09 Ang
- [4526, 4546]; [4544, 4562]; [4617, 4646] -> -0.48 Ang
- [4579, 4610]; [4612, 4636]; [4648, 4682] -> -1.51 Ang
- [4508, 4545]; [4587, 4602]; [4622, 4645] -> 0.26 Ang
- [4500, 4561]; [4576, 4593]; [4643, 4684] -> -0.46 Ang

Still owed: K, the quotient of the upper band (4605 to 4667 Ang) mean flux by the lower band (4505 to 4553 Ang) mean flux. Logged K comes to 1.1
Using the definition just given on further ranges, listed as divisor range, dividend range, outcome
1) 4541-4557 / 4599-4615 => 1.06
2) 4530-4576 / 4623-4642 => 1.08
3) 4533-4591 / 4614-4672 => 1.04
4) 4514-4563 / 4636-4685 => 1.05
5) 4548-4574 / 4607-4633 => 1.07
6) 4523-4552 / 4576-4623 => 1.10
